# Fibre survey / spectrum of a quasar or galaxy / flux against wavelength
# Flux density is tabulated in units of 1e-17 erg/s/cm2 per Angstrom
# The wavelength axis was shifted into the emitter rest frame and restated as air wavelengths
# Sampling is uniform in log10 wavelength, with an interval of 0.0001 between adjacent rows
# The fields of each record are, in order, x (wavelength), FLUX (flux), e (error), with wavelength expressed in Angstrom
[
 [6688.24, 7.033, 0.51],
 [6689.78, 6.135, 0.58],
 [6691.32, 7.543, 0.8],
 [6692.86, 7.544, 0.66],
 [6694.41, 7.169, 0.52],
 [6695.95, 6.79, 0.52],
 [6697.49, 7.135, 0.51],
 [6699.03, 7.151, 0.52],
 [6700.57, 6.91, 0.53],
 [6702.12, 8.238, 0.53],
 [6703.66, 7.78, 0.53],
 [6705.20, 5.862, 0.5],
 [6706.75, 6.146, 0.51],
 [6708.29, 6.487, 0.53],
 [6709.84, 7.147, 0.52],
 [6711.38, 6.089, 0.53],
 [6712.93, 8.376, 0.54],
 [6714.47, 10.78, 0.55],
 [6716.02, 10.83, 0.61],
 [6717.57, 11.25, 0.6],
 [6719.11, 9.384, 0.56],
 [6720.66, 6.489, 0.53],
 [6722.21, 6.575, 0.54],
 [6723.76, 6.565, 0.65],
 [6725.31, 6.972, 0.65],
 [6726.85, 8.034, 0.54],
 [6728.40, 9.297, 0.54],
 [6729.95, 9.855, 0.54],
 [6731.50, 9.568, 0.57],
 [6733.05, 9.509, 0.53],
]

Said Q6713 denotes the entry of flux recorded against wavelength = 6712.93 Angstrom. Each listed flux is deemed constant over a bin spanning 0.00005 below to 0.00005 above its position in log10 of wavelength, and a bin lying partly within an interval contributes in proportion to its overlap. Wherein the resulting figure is 8.376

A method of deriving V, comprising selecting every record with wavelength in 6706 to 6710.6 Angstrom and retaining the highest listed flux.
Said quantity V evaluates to 7.147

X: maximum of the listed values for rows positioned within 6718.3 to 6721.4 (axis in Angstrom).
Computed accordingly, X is 9.384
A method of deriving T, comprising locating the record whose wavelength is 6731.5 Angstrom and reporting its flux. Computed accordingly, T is 9.568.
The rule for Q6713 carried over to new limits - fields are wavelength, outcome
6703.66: 7.78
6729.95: 9.855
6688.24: 7.033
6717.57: 11.25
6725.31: 6.972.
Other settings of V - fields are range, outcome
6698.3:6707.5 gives 8.238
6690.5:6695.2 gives 7.544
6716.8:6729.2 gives 11.25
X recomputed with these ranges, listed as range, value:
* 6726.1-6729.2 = 9.297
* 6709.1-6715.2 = 10.78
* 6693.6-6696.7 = 7.169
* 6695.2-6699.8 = 7.151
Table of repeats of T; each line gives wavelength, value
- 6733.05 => 9.509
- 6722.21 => 6.575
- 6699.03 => 7.151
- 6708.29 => 6.487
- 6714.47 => 10.78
